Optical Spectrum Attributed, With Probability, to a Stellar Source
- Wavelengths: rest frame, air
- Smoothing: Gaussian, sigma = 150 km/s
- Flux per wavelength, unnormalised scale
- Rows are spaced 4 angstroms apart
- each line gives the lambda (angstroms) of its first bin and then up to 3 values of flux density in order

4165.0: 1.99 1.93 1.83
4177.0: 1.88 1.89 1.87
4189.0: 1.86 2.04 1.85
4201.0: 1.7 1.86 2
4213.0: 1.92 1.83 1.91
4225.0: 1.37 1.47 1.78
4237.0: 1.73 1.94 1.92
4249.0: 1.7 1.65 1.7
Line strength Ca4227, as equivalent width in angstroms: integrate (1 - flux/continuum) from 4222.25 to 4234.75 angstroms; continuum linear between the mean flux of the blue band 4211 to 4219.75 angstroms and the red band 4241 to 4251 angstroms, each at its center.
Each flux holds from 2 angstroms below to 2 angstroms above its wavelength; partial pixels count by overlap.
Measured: 2.03 angstroms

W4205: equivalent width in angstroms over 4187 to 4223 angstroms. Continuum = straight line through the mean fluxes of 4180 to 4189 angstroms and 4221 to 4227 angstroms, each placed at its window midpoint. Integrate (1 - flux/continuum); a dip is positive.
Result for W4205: -3.9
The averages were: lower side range 1.87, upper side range 1.55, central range 1.89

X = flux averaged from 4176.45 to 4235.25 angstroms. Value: 1.81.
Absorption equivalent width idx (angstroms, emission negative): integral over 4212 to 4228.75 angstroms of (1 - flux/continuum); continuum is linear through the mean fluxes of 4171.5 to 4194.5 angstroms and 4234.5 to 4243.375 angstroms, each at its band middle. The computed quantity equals 1.24 angstroms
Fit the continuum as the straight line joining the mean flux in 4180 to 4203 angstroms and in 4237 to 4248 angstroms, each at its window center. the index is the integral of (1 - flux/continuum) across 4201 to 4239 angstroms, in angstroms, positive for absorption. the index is 2.2 angstroms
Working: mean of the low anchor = 1.87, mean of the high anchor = 1.87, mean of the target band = 1.76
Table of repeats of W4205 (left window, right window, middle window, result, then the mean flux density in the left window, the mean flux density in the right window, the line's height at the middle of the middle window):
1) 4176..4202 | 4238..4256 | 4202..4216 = -0.43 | 1.88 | 1.79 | 1.85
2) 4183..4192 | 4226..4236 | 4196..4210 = -0.45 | 1.88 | 1.61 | 1.79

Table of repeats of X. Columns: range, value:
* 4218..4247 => 1.73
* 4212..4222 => 1.88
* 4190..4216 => 1.89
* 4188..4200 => 1.9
